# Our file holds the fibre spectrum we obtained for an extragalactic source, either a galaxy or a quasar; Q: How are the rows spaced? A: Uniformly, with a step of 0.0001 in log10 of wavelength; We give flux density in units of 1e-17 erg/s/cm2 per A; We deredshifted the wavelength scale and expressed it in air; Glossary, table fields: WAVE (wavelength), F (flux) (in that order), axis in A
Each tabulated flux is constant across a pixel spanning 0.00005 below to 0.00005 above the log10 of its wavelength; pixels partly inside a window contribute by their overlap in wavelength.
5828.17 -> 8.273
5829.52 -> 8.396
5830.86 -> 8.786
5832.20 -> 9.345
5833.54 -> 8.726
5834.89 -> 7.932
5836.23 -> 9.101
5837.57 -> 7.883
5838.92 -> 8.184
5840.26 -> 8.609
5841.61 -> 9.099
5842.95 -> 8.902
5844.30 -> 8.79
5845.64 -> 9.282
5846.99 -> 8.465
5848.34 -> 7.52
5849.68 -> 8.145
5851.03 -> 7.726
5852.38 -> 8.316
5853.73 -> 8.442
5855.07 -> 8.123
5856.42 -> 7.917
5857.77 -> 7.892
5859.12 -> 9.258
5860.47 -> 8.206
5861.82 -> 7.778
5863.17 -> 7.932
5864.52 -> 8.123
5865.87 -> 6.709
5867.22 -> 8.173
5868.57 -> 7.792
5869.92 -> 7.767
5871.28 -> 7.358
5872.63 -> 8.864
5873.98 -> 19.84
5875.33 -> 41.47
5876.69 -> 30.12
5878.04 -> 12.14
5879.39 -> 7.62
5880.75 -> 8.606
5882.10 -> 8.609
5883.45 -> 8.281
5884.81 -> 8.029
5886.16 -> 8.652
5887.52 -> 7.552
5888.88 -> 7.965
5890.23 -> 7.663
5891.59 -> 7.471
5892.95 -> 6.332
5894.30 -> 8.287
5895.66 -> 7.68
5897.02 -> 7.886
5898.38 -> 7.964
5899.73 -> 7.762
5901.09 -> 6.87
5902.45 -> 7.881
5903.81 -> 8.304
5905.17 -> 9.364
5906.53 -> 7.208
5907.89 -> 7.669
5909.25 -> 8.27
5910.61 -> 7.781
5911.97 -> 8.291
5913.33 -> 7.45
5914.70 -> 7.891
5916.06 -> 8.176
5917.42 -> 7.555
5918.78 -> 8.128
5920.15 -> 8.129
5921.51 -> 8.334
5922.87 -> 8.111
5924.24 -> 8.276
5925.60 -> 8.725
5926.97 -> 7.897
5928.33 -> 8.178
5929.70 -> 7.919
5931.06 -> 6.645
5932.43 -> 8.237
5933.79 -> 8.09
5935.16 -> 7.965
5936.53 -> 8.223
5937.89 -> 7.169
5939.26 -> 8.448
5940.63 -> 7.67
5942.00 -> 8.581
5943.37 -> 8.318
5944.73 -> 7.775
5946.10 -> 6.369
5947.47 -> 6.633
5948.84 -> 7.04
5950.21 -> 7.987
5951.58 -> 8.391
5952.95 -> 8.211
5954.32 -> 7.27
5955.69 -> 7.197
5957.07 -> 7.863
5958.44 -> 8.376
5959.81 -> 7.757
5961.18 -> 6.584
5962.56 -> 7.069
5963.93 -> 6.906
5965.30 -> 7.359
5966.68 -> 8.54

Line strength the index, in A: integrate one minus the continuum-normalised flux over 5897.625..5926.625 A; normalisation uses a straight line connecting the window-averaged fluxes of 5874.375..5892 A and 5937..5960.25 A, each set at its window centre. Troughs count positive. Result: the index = 6.90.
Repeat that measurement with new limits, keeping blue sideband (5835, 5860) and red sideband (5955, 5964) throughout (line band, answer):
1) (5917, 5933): -0.60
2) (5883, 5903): 0.67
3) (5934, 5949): -0.21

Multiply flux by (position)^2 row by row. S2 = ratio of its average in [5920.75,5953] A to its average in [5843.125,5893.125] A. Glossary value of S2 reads 0.8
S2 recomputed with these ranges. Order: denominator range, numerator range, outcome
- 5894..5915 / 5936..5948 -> 0.99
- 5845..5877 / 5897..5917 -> 0.75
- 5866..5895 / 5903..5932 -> 0.72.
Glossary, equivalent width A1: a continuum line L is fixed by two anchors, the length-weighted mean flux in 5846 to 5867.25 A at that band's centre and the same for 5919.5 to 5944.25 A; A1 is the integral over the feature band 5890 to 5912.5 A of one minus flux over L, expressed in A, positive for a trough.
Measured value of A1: 0.7 A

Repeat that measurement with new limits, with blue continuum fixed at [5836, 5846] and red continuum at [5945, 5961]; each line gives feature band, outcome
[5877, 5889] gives -1.49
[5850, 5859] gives 0.44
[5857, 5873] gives 0.91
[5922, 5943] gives -0.74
